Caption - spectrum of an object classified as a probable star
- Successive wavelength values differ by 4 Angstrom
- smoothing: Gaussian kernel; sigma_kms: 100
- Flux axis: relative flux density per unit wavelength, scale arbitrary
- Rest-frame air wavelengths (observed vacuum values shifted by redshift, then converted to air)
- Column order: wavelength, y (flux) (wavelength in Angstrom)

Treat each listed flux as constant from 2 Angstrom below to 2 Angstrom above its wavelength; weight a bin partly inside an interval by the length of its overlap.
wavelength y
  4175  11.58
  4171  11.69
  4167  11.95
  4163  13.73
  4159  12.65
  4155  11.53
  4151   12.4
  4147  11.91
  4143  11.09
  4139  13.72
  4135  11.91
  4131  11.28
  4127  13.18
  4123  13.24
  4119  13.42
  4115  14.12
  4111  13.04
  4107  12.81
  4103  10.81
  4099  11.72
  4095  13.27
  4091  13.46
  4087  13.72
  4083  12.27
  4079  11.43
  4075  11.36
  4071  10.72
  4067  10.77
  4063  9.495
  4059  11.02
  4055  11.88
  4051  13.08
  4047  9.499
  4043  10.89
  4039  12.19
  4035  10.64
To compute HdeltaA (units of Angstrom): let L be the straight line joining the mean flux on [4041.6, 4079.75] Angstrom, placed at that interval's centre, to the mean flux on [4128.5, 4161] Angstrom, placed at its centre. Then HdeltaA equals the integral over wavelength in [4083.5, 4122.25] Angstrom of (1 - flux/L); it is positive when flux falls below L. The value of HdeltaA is -4.61 Angstrom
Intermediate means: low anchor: 11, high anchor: 12.1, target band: 12.9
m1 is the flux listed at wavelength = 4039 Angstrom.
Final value 12.19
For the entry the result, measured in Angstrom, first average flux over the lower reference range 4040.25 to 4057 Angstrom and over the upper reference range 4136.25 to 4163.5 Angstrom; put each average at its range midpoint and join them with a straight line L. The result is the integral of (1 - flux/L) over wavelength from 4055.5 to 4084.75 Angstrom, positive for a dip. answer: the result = 1.4 Angstrom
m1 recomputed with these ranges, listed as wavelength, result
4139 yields 13.72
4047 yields 9.499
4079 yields 11.43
